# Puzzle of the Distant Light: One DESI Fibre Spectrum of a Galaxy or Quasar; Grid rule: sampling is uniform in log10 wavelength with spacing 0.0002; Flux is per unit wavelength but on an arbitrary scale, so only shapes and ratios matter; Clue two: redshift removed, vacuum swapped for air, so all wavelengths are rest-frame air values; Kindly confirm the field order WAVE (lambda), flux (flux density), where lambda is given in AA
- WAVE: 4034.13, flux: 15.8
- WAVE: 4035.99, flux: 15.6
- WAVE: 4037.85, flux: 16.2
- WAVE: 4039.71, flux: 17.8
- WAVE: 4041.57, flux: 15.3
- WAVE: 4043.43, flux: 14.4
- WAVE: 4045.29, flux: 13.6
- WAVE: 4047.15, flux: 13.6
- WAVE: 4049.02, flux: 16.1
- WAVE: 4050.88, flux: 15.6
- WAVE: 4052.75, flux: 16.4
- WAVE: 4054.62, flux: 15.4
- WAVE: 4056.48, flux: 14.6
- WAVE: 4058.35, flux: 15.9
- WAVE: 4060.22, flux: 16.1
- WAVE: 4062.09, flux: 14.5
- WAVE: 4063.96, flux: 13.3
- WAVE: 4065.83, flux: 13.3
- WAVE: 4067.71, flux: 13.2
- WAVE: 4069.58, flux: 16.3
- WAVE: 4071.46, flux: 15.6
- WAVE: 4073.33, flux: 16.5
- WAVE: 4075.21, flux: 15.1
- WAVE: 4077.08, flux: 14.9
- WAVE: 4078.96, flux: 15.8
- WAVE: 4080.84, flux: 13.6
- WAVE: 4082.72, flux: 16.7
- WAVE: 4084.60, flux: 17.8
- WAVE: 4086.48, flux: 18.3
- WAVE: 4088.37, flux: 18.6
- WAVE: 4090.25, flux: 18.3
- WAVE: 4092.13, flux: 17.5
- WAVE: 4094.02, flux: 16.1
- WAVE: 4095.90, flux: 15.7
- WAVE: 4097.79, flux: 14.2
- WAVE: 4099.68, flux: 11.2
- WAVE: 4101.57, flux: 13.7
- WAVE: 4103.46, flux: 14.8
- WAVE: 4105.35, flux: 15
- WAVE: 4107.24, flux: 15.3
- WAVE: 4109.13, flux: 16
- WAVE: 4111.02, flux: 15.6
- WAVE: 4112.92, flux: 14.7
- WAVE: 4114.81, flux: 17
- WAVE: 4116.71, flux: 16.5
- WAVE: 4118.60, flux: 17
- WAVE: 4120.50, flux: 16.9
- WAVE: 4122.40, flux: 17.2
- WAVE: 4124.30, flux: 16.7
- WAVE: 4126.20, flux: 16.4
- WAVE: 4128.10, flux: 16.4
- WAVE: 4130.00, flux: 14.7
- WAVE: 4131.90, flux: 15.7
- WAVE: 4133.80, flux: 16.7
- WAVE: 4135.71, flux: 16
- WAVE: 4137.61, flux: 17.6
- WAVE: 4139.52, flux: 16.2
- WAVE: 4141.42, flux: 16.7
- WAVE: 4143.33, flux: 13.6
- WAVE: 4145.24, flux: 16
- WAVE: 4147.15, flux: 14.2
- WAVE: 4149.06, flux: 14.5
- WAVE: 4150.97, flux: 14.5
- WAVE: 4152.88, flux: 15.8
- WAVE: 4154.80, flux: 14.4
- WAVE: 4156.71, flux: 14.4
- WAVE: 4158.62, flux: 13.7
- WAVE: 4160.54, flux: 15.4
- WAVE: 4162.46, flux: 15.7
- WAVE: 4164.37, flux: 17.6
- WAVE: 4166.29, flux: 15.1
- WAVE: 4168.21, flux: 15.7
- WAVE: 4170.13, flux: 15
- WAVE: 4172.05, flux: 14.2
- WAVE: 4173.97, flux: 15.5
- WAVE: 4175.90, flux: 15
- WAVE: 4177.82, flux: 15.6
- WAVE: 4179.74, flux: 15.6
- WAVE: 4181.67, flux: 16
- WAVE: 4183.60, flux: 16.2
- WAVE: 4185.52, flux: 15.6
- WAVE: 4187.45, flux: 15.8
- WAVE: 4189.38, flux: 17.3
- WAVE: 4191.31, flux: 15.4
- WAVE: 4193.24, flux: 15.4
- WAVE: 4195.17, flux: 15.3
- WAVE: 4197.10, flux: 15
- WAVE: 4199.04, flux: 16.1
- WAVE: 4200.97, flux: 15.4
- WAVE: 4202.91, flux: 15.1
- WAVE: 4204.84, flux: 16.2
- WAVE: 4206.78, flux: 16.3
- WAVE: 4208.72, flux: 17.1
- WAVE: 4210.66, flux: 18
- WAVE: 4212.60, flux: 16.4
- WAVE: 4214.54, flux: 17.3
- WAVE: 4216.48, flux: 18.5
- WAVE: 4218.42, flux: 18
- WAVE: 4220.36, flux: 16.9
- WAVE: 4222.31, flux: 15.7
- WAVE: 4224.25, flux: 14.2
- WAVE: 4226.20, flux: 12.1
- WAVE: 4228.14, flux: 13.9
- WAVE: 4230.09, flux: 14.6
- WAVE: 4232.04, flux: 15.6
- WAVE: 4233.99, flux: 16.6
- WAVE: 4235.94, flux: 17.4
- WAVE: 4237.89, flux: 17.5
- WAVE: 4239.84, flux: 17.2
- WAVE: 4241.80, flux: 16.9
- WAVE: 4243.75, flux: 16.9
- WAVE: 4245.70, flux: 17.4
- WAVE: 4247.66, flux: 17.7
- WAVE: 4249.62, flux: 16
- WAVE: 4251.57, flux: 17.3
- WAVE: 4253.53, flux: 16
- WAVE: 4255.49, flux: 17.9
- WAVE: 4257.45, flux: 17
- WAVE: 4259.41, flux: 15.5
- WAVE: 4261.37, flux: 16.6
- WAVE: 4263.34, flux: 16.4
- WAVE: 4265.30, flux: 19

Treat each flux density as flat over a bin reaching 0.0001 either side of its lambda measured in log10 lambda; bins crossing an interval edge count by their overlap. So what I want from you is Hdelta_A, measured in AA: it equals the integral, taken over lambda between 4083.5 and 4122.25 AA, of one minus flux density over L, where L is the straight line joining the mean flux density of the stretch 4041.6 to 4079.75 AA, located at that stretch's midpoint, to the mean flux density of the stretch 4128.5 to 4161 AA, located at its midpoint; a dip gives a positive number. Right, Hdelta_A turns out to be -2.2 AA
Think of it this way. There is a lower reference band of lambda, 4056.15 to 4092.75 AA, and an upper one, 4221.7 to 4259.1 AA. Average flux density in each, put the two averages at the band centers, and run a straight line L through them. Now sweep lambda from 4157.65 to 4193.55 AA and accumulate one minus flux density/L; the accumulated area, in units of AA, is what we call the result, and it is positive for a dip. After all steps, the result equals 1.1 AA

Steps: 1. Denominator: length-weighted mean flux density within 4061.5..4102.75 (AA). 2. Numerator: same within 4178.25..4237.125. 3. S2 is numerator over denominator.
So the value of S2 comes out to 1.0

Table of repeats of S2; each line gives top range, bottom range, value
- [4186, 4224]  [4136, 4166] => 1.06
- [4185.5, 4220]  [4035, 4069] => 1.09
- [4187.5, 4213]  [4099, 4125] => 1.03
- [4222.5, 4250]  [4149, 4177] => 1.06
